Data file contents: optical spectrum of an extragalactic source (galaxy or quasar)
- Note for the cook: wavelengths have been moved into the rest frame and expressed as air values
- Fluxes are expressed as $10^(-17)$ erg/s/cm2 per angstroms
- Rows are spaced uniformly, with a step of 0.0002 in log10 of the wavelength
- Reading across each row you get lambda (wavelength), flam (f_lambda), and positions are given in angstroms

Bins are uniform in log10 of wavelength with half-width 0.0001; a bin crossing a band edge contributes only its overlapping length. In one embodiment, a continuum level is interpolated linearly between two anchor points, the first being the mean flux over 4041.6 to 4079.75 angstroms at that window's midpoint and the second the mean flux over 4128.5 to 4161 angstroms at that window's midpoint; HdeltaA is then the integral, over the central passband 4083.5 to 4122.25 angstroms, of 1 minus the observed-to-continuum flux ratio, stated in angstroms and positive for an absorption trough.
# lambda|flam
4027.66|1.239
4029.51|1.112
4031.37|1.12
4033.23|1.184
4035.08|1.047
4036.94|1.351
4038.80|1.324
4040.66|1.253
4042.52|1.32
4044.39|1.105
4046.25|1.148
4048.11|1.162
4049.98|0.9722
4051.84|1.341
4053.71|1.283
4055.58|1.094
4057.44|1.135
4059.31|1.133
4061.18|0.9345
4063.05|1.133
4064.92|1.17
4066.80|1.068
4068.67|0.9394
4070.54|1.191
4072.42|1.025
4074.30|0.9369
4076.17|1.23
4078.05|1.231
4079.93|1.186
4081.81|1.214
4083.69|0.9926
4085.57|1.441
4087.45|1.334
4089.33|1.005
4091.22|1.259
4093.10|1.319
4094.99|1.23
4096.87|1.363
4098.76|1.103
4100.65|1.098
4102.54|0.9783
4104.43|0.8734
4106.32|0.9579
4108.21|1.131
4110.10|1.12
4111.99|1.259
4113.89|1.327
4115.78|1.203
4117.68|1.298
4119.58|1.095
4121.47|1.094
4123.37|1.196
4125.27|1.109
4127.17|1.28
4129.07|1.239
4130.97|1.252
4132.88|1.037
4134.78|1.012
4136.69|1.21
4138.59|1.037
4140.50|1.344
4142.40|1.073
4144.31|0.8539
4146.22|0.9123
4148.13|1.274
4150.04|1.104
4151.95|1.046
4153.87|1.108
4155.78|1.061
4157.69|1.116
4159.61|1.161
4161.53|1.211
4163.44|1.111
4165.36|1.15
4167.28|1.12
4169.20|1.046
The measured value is -1.8 angstroms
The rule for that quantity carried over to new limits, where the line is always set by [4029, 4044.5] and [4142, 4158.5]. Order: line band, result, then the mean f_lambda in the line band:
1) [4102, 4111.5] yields 0.8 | 1.03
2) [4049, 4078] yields 1.6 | 1.11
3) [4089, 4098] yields -0.9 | 1.25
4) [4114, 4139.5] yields -1.7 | 1.16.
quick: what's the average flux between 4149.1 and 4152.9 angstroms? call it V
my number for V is 1.08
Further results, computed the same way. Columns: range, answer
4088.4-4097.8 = 1.24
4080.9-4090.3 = 1.2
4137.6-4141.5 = 1.19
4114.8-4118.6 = 1.25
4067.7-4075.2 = 1.02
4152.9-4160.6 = 1.11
